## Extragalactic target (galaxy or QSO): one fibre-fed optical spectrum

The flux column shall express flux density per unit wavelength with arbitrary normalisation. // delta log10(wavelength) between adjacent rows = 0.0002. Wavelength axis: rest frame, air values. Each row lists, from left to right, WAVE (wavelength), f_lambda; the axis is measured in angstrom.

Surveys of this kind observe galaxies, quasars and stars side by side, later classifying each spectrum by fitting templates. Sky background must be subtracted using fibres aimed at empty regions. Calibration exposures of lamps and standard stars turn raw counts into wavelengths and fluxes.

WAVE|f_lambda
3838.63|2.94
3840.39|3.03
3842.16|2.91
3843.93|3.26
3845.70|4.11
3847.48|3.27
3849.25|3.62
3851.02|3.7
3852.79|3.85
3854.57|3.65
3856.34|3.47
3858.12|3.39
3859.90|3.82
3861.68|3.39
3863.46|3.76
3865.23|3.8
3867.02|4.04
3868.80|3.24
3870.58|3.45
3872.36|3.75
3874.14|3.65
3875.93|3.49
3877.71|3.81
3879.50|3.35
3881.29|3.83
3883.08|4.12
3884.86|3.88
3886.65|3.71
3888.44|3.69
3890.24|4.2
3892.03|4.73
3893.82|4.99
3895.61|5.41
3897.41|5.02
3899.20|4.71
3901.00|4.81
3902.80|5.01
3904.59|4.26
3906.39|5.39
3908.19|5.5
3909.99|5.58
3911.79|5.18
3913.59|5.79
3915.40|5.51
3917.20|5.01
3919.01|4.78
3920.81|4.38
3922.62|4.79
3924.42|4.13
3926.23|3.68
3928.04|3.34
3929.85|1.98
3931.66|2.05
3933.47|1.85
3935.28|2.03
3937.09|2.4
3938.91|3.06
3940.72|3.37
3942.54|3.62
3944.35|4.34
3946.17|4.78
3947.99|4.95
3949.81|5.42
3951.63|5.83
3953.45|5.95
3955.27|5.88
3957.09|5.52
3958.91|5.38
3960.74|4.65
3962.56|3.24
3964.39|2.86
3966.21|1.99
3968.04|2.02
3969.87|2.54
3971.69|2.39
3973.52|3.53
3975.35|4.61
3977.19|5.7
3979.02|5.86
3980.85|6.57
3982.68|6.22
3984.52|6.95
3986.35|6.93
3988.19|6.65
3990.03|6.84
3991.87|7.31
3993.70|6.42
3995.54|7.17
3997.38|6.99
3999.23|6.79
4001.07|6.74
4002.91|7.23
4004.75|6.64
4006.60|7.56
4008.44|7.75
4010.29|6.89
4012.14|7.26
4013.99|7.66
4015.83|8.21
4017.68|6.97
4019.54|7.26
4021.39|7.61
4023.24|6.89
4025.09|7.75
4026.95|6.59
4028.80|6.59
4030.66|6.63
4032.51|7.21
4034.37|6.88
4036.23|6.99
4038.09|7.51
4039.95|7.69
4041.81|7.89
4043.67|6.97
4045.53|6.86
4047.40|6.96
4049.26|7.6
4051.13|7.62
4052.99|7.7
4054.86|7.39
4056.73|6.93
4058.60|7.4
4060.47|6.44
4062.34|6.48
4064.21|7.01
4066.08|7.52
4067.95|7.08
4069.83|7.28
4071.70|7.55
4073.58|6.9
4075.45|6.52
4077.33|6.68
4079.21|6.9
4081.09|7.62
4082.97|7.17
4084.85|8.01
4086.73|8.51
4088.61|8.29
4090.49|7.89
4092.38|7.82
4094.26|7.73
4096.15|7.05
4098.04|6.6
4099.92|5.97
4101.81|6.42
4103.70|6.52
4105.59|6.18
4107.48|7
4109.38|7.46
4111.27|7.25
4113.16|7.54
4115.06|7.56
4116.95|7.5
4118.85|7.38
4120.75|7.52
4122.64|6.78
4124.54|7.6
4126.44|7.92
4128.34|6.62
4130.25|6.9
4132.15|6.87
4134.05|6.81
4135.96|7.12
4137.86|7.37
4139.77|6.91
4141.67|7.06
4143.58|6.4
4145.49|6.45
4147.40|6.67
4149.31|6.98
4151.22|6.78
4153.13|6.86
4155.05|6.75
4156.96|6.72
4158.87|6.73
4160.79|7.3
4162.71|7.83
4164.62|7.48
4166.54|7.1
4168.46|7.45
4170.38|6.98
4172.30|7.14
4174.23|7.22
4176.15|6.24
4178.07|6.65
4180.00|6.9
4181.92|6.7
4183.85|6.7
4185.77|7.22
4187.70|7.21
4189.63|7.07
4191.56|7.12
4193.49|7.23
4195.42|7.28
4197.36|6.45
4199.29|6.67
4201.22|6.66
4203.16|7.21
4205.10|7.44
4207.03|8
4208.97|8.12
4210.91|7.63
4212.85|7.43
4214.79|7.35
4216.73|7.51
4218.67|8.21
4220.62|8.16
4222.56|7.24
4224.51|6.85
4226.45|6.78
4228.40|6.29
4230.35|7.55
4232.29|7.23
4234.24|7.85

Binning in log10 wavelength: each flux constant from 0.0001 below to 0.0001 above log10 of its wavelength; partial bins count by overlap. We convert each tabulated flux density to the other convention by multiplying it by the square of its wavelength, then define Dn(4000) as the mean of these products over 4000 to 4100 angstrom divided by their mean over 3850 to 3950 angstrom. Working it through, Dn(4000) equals 1.93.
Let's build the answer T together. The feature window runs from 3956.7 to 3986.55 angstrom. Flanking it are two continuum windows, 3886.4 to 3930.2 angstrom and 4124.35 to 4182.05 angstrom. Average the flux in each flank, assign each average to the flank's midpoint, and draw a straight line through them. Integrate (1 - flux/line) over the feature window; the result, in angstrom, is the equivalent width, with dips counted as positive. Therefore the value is 4.7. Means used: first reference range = 4.67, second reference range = 6.98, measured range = 4.45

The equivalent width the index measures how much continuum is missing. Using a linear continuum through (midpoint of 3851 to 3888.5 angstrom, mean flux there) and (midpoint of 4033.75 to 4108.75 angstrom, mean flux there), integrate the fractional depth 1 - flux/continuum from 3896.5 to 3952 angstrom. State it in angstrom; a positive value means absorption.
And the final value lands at 3.9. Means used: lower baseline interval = 3.67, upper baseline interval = 7.19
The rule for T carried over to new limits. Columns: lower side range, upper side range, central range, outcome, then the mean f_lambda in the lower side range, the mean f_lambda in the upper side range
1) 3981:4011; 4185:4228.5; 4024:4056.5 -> -1.0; 6.93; 7.29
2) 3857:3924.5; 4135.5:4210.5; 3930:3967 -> 7.5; 4.35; 7.03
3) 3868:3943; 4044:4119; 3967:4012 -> -3.4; 4.06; 7.2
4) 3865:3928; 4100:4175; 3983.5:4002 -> -4.8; 4.41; 7.04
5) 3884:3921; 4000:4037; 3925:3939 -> 7.4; 4.85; 7.17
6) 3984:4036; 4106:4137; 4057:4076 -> 0.3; 7.08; 7.22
